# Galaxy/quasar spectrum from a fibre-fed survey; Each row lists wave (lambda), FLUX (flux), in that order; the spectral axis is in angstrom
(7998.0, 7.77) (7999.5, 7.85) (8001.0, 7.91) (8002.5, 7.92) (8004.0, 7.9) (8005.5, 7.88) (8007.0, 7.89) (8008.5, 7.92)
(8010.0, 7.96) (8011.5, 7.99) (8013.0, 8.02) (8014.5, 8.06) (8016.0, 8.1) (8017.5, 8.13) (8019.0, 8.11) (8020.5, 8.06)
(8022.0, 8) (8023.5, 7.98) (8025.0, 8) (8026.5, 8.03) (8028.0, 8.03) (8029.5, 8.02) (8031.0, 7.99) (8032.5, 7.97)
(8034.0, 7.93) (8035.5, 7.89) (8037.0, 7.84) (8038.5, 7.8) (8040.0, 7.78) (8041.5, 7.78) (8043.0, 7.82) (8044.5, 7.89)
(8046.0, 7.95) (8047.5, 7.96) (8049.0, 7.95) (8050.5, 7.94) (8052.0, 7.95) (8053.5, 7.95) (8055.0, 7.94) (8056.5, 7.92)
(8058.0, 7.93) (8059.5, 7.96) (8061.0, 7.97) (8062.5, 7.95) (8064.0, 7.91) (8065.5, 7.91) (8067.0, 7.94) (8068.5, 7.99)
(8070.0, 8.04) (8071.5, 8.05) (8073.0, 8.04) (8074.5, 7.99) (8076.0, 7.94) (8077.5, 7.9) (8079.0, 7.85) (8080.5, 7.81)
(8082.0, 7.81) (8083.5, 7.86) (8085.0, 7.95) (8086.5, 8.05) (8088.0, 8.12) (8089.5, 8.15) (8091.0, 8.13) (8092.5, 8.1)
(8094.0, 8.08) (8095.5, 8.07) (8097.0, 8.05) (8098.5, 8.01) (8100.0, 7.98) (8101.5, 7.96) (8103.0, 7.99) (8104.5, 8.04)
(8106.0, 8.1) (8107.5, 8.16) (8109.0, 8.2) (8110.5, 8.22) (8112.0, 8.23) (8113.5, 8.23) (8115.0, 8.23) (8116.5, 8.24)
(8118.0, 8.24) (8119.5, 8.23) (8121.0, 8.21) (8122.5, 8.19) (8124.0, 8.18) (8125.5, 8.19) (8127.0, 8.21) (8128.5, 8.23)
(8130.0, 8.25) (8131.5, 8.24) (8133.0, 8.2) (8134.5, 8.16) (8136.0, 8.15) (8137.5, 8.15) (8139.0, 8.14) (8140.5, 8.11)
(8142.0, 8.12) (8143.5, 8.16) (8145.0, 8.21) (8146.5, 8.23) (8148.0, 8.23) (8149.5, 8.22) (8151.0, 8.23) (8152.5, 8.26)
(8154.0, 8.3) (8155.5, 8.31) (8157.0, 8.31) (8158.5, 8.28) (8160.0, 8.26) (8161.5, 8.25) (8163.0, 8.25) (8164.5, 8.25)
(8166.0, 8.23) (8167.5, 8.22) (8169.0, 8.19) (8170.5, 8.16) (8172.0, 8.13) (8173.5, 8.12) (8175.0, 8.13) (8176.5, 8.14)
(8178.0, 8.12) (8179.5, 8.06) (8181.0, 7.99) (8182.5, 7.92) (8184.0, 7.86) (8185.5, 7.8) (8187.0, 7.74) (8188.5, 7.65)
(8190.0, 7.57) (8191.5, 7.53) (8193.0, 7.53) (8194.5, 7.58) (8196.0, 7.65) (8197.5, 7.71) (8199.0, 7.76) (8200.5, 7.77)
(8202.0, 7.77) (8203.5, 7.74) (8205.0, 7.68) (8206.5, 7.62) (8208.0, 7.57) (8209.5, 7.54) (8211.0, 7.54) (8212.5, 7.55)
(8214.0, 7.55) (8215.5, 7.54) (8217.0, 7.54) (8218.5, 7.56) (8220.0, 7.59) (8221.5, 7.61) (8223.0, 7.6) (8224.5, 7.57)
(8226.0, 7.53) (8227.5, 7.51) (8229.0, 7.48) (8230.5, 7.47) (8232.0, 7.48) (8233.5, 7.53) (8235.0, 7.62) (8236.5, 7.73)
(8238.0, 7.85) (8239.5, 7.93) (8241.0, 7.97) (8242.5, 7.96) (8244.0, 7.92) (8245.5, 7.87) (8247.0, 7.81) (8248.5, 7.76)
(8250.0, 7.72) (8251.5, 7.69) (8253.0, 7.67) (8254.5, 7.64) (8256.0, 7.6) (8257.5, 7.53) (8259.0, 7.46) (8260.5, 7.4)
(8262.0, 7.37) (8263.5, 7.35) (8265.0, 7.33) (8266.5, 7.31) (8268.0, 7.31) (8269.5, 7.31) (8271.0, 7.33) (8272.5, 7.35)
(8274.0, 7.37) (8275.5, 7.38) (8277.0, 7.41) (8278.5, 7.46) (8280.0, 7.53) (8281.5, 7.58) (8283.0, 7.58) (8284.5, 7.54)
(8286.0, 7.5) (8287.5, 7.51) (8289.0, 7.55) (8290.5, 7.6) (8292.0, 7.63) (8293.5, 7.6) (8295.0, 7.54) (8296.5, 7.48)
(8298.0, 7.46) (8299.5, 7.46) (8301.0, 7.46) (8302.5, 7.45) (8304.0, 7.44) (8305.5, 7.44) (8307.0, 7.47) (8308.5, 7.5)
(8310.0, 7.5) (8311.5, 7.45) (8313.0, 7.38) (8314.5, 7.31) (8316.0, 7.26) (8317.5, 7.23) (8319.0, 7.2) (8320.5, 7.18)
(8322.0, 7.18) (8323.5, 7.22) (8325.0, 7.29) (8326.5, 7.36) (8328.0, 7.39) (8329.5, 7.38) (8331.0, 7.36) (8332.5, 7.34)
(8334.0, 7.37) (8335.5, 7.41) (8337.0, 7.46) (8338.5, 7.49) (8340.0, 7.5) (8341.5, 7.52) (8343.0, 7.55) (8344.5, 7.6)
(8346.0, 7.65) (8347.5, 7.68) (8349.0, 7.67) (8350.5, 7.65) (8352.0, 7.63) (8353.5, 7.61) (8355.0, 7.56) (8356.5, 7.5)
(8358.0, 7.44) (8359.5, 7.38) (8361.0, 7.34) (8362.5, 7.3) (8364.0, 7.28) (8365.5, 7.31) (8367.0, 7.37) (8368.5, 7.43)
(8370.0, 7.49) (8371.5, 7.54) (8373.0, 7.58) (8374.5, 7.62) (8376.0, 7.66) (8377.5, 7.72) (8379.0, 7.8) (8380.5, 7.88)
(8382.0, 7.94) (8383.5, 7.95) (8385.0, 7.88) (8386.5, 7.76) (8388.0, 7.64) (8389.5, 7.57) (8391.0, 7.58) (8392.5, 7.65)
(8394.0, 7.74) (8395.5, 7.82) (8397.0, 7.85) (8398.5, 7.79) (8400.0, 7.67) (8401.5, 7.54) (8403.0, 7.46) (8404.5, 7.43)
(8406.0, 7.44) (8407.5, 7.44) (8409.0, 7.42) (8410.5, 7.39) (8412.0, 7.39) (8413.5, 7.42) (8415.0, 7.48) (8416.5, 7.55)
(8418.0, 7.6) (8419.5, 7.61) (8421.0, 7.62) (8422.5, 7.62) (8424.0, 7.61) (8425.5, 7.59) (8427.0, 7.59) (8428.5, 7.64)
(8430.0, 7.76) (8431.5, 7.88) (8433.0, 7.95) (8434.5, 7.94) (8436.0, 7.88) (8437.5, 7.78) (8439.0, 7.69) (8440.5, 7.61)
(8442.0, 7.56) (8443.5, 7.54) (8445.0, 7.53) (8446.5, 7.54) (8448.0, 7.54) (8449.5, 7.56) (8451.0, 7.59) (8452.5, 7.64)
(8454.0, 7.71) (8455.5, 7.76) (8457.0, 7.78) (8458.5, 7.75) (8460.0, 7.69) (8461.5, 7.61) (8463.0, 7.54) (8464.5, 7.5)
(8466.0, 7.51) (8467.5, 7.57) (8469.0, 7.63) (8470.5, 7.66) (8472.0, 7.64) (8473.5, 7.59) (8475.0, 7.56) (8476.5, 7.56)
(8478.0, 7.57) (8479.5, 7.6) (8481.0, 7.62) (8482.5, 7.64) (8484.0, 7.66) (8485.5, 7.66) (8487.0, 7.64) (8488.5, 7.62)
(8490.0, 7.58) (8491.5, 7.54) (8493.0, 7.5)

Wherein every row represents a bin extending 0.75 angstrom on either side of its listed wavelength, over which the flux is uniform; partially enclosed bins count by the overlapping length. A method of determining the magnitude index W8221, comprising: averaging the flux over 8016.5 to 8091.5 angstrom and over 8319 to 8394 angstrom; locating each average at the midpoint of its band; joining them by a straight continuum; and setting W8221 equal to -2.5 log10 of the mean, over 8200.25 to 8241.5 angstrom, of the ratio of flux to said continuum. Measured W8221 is 0.01 mag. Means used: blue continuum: 7.96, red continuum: 7.52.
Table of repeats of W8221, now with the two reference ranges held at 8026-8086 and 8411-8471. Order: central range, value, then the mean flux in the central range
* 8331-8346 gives 0.03 mag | 7.47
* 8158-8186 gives -0.04 mag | 8.13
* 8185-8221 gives 0.03 mag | 7.63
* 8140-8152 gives -0.04 mag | 8.19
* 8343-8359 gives 0.02 mag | 7.59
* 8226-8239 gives 0.03 mag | 7.59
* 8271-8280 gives 0.05 mag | 7.4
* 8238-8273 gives 0.03 mag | 7.6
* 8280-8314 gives 0.03 mag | 7.5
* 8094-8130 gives -0.04 mag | 8.15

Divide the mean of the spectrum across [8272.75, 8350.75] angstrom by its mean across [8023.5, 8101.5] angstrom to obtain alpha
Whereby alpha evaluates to 0.9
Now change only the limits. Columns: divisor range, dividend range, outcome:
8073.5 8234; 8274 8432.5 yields 0.94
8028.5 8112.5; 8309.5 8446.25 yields 0.95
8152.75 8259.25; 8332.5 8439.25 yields 0.97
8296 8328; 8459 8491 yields 1.03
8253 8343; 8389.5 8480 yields 1.03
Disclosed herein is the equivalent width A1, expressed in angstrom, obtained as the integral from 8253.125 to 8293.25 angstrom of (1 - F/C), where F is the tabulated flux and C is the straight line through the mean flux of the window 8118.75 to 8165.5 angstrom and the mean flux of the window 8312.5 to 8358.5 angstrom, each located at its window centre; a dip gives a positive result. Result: 1.1 angstrom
